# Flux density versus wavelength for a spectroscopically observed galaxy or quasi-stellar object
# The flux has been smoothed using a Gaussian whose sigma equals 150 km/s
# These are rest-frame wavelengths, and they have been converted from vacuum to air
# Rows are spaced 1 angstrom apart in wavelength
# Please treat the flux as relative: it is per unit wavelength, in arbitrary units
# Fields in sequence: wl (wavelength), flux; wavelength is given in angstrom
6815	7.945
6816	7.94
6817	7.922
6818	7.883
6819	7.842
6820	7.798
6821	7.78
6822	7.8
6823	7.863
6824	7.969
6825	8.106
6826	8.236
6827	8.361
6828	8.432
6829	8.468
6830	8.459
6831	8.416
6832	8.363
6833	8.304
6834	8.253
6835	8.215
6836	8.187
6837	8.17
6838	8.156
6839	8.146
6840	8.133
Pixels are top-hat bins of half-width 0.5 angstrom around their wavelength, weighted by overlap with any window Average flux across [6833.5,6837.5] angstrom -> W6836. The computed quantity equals 8.21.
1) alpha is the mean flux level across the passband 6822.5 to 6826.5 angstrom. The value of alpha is 8.04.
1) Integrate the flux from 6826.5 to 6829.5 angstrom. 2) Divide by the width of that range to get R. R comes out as 8.42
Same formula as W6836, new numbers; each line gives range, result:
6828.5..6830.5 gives 8.46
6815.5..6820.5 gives 7.88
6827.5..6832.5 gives 8.43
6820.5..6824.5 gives 7.85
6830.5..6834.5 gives 8.33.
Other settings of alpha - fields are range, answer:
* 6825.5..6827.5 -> 8.3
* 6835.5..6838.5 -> 8.17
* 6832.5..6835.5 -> 8.26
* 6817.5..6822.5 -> 7.82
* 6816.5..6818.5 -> 7.9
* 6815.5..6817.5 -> 7.93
